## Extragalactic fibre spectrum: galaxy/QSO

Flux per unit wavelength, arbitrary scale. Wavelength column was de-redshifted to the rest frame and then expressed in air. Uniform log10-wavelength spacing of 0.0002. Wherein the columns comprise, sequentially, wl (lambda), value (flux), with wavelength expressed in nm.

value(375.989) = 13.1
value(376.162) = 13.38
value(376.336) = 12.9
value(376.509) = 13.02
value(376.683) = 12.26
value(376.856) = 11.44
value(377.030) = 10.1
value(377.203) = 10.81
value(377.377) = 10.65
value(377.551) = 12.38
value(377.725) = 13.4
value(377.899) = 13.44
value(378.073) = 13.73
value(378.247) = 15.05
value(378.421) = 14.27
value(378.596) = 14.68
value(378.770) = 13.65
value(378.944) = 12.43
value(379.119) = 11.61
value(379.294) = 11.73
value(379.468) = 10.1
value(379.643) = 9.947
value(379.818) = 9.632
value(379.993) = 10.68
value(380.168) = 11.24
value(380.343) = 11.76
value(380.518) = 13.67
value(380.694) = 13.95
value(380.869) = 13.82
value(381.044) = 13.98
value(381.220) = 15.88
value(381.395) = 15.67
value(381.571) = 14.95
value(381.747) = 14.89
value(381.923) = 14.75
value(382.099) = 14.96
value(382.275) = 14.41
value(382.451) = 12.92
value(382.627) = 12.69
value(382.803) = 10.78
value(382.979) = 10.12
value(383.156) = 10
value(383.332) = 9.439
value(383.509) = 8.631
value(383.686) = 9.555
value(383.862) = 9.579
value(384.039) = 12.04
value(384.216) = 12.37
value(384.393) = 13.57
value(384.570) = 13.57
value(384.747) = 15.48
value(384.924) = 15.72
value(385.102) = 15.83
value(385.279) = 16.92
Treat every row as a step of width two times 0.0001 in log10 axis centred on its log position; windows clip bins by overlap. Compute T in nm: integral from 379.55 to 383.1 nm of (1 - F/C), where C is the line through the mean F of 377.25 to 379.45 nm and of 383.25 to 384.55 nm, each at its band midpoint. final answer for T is -0.35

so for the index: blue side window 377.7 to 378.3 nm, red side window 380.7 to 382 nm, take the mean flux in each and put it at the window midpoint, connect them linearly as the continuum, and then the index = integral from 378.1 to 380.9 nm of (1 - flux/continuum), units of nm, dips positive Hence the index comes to 0.37 nm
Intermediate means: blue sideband 13.9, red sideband 14.8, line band 12.4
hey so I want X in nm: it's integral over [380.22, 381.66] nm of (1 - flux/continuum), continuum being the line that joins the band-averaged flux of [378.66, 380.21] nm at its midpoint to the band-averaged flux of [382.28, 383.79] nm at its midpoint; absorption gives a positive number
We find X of -0.40 nm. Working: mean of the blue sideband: 11.3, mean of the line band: 14.1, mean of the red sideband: 10.7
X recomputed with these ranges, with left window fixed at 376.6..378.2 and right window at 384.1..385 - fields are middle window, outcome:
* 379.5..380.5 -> 0.155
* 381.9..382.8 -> -0.009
